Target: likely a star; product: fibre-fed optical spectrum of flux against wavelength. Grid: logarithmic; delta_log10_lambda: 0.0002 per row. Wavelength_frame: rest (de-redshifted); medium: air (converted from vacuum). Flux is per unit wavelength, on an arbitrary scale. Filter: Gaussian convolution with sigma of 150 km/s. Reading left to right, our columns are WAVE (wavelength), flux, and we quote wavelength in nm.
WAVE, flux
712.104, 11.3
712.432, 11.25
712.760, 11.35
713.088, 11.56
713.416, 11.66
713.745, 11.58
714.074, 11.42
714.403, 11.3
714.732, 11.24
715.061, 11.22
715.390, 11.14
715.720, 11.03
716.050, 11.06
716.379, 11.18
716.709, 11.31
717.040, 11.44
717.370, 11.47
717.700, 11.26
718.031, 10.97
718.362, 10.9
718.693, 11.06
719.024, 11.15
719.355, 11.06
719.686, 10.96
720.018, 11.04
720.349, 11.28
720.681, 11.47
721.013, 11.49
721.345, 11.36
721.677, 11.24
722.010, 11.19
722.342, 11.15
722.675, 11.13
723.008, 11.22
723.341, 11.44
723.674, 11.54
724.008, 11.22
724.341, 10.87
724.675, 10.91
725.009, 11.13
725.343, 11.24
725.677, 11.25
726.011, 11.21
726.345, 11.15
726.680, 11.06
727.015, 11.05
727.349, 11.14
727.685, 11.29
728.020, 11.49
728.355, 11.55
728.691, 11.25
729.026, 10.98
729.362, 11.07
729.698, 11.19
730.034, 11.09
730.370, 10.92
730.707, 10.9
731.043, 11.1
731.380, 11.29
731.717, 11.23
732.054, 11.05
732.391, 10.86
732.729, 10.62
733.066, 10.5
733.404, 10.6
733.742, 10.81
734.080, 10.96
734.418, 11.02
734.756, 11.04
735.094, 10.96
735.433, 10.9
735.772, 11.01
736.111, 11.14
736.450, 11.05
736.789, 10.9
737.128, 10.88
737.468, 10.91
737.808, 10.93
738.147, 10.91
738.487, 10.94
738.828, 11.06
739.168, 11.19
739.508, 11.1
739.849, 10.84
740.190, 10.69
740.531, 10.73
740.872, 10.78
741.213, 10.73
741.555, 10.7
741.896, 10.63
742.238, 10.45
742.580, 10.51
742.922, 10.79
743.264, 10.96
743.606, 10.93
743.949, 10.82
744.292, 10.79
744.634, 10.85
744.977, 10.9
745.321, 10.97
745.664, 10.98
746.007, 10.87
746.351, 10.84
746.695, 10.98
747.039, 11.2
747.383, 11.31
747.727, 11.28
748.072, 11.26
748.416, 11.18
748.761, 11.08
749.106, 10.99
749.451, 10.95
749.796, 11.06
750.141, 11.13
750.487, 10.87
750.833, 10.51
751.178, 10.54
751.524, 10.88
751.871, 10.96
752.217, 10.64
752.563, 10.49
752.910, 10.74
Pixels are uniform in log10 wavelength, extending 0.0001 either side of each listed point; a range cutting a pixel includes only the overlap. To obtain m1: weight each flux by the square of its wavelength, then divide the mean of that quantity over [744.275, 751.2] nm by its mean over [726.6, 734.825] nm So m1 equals 1.04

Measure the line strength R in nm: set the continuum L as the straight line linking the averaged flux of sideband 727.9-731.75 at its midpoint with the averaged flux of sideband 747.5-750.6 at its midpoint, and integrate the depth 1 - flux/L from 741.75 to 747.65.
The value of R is 0.12 nm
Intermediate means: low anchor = 11.2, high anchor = 11.1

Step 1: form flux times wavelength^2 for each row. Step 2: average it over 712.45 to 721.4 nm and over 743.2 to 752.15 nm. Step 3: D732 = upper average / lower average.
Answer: 1.06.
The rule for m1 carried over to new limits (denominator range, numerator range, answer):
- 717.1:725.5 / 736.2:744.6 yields 1.02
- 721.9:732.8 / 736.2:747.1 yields 1.01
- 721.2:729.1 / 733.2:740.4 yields 1.01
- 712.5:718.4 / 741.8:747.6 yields 1.04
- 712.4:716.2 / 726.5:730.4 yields 1.03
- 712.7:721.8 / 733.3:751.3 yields 1.04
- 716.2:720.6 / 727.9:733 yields 1.03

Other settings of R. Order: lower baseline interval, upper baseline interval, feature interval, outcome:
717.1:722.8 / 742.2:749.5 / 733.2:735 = 0.03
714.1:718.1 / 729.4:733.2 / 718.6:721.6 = -0.01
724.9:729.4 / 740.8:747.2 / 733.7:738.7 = 0.02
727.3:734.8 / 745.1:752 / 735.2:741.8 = 0.06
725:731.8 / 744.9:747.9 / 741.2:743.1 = 0.08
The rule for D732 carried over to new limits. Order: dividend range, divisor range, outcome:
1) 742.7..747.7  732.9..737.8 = 1.03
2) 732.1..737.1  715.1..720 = 1.02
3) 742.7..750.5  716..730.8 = 1.05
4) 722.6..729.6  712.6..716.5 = 1.02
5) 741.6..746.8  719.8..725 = 1.02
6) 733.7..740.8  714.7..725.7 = 1.03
